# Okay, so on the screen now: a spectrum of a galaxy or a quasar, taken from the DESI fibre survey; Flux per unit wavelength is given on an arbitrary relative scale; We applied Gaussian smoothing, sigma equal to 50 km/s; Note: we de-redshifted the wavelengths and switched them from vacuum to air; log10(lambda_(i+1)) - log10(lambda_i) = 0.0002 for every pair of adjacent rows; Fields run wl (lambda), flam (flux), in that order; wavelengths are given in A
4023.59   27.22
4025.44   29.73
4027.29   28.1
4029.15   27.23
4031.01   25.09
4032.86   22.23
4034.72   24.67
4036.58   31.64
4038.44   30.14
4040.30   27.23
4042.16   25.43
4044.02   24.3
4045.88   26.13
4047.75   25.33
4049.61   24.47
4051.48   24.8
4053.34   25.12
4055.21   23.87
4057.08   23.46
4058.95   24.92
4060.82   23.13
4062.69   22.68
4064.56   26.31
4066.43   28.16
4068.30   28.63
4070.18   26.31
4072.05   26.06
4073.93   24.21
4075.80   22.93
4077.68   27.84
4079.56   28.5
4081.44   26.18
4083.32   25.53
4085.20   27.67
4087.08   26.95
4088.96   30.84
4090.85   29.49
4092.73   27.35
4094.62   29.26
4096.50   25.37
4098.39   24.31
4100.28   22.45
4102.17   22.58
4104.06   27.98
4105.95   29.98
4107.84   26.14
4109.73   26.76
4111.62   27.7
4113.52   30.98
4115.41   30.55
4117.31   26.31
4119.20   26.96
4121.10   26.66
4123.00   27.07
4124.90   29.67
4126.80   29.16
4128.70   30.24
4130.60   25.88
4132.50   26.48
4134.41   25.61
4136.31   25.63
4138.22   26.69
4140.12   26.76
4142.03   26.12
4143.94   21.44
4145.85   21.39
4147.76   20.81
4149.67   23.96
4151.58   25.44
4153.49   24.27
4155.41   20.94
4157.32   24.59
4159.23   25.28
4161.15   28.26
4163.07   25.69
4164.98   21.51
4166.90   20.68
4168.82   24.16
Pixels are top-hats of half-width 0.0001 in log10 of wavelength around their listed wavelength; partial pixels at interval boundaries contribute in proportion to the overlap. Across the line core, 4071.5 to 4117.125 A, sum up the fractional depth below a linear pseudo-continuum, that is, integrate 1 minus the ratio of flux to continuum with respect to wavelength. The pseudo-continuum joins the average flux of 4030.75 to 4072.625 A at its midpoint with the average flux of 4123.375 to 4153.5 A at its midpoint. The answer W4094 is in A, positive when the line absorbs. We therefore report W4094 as -2.3 A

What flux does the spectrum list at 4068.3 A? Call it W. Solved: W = 28.63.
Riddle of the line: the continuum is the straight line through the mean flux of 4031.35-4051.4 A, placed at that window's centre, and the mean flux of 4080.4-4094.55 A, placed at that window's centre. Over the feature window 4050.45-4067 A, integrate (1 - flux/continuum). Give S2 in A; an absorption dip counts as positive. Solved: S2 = 1.29 A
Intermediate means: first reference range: 26.1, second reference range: 27.8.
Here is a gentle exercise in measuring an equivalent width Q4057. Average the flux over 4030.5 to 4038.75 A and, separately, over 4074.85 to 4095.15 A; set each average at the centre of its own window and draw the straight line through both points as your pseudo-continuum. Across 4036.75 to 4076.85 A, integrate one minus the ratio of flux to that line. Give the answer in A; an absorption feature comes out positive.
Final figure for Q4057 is 2.1 A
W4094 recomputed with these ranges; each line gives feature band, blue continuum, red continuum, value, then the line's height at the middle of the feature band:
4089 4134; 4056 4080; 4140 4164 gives -4.7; 24.8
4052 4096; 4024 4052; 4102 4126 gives 1.3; 27.1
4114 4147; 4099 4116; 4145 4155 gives -2.2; 24.9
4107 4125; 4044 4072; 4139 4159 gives -2.7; 24.2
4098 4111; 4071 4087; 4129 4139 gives 0.2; 26.2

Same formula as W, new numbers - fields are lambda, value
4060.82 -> 23.13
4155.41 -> 20.94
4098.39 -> 24.31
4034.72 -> 24.67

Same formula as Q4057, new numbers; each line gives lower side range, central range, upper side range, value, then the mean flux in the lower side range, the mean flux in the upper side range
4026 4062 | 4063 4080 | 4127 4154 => -0.5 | 25.7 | 25.2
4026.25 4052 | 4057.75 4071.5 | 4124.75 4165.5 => 0.2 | 26.2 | 25.2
